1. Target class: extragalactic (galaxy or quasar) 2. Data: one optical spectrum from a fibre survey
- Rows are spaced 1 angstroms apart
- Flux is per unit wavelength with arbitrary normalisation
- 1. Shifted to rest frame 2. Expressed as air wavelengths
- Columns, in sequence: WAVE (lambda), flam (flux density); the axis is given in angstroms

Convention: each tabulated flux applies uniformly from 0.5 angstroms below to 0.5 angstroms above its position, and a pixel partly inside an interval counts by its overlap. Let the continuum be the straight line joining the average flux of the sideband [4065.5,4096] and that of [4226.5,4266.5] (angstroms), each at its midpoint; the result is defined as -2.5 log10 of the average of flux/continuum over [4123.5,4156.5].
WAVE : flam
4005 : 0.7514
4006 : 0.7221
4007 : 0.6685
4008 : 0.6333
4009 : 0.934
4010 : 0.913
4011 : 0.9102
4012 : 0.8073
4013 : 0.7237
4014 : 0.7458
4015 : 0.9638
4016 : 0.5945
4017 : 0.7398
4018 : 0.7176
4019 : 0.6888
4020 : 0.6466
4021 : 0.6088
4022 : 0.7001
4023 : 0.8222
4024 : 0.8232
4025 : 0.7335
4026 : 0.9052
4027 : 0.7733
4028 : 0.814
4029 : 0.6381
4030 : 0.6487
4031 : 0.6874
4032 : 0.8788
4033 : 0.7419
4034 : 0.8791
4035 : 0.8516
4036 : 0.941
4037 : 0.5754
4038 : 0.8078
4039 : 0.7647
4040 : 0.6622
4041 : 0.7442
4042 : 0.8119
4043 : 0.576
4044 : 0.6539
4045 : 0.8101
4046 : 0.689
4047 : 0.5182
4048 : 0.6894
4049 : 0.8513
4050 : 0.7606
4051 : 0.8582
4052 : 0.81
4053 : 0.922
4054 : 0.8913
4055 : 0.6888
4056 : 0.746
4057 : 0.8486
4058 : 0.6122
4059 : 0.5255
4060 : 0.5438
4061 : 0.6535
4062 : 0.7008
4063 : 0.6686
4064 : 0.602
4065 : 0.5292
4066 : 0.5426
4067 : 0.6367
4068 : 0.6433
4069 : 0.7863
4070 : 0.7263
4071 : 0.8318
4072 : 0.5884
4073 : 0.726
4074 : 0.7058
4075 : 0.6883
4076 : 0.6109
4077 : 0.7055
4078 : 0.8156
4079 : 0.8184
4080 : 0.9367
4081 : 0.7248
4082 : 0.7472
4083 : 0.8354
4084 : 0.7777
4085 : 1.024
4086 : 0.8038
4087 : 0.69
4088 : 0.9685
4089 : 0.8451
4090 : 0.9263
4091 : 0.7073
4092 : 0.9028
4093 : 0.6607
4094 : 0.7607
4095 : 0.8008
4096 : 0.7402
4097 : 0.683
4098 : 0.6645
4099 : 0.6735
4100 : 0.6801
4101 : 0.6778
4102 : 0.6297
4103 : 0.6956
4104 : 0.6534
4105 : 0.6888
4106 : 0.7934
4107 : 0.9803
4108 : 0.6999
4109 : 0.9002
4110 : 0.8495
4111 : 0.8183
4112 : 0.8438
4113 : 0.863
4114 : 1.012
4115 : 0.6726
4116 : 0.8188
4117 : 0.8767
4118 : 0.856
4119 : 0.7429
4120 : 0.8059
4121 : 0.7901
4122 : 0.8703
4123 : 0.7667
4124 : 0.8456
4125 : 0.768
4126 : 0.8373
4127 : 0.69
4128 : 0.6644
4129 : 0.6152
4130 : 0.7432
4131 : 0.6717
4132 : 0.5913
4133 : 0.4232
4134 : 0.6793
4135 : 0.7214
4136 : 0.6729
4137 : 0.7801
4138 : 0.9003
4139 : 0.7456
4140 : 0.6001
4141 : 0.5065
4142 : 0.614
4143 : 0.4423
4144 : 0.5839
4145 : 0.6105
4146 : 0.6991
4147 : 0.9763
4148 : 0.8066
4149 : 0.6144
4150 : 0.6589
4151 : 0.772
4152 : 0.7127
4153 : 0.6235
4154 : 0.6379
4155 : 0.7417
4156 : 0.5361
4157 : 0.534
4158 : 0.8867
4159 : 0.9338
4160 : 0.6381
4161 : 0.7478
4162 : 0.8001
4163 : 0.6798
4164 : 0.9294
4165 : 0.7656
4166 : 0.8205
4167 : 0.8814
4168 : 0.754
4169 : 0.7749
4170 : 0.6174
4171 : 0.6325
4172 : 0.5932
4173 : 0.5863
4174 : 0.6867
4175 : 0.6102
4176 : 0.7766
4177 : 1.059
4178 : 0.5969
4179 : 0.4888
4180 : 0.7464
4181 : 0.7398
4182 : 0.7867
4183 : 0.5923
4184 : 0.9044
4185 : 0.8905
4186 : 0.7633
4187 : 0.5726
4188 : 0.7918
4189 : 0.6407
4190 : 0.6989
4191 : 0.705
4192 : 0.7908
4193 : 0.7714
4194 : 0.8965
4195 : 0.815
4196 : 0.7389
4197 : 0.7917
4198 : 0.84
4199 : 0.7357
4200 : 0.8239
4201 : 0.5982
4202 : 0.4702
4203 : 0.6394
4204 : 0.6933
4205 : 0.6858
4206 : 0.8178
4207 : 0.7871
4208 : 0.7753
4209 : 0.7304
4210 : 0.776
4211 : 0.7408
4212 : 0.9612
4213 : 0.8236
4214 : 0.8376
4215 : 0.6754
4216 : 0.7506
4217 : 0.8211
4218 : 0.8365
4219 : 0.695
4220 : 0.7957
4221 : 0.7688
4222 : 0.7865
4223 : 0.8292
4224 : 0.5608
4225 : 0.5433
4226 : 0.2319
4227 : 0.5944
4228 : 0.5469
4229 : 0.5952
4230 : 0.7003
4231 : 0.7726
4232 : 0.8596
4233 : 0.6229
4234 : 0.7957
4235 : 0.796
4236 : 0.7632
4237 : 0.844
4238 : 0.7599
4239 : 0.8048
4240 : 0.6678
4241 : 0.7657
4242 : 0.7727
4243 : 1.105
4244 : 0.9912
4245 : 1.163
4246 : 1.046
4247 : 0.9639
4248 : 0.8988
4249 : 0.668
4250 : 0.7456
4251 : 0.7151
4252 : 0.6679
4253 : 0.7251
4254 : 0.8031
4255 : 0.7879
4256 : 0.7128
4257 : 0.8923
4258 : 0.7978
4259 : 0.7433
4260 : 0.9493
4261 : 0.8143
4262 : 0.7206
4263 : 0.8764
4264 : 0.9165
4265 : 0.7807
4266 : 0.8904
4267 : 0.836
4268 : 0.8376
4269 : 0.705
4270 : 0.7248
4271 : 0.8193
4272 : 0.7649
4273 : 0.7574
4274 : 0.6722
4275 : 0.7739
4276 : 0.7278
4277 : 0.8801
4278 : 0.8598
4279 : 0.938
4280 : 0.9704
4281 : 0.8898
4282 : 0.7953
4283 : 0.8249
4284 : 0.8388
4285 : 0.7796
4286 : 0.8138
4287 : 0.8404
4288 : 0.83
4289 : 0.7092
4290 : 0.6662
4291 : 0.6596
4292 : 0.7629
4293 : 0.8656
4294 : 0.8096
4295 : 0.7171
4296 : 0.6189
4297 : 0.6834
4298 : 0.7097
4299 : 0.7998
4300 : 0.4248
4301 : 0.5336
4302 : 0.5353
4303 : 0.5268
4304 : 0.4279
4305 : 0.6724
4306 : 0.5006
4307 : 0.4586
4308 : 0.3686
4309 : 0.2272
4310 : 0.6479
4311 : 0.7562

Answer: 0.143 mag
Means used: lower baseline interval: 0.764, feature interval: 0.681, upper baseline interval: 0.801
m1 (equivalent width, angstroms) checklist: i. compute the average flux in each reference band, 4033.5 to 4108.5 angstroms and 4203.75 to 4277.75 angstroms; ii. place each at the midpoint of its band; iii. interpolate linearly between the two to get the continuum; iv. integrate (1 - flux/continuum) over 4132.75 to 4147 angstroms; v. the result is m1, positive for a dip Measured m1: 1.8 angstroms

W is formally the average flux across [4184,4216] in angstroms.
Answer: 0.753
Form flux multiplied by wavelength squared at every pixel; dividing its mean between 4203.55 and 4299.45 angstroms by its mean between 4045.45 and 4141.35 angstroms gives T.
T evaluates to 1.13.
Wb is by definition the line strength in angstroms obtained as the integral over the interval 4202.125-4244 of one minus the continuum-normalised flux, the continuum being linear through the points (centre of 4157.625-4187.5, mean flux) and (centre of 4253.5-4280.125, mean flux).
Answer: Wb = 2.1 angstroms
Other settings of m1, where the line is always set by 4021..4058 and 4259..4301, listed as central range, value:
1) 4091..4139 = 0.83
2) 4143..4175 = 2.50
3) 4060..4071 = 1.59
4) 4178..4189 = 0.80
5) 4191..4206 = 0.75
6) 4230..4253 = -1.25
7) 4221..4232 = 2.04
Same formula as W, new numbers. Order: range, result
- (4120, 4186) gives 0.714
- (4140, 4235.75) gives 0.718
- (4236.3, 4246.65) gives 0.891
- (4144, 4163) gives 0.714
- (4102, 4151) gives 0.738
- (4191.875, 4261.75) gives 0.767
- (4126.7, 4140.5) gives 0.678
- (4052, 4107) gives 0.734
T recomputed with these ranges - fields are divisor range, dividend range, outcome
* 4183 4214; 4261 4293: 1.10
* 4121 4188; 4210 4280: 1.15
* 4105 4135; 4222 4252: 1.04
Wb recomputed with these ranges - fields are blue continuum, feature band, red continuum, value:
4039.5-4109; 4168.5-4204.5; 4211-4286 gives 2.38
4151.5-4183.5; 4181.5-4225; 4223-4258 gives -0.73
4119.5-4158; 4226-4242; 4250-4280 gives 1.26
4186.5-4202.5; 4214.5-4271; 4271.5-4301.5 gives -2.11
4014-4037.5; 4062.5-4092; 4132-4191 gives -0.48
